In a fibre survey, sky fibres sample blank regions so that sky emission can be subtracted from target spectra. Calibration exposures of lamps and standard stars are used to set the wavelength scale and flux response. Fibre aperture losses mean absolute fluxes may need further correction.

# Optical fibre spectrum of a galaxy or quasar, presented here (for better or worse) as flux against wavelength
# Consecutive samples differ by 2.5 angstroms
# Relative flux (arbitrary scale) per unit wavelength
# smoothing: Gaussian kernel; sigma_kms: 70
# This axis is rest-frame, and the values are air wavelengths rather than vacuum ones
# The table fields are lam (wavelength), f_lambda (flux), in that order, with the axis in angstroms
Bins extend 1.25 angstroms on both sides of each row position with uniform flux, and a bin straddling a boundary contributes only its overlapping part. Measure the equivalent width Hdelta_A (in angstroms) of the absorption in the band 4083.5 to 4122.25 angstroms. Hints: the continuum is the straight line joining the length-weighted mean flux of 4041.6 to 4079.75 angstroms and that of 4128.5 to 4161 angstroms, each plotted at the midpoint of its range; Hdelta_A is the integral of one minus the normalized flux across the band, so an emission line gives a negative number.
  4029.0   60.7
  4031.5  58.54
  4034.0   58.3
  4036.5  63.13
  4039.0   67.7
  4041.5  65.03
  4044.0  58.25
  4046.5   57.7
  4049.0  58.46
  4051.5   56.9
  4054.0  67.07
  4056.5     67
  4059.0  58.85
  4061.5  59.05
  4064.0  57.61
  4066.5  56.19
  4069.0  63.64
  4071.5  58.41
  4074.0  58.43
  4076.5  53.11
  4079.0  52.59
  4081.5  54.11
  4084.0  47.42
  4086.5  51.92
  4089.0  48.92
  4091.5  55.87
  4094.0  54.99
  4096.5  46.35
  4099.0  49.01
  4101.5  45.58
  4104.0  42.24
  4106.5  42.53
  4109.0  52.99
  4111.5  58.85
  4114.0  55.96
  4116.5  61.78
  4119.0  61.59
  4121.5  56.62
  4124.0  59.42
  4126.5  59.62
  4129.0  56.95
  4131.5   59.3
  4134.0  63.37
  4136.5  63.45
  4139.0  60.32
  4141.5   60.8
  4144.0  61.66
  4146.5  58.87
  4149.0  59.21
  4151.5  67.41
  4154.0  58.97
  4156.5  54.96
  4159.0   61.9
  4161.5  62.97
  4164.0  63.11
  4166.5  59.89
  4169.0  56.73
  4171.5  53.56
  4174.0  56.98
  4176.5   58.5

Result 5.1 angstroms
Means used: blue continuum 59.2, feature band 52.1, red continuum 60.7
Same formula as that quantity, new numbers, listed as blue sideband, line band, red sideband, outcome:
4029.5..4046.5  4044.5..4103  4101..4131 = 2.9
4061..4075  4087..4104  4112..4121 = 2.7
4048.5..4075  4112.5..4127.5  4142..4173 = 0.2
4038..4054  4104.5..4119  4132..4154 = 1.7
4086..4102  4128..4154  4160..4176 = -2.4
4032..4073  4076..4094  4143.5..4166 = 2.6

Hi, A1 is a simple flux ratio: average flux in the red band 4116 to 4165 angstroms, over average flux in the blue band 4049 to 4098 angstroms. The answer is 1.1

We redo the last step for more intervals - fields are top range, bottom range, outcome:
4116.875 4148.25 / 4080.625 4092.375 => 1.17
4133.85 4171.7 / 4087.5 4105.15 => 1.23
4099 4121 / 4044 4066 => 0.88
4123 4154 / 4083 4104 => 1.23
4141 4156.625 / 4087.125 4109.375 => 1.25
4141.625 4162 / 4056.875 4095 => 1.09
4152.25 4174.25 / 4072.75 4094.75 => 1.11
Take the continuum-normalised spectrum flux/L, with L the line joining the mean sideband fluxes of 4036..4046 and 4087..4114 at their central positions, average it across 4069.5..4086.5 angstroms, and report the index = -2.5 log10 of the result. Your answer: 0.02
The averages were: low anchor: 63.1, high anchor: 50.1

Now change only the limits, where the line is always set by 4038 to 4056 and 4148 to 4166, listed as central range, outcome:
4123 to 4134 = 0.036 mag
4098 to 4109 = 0.322 mag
